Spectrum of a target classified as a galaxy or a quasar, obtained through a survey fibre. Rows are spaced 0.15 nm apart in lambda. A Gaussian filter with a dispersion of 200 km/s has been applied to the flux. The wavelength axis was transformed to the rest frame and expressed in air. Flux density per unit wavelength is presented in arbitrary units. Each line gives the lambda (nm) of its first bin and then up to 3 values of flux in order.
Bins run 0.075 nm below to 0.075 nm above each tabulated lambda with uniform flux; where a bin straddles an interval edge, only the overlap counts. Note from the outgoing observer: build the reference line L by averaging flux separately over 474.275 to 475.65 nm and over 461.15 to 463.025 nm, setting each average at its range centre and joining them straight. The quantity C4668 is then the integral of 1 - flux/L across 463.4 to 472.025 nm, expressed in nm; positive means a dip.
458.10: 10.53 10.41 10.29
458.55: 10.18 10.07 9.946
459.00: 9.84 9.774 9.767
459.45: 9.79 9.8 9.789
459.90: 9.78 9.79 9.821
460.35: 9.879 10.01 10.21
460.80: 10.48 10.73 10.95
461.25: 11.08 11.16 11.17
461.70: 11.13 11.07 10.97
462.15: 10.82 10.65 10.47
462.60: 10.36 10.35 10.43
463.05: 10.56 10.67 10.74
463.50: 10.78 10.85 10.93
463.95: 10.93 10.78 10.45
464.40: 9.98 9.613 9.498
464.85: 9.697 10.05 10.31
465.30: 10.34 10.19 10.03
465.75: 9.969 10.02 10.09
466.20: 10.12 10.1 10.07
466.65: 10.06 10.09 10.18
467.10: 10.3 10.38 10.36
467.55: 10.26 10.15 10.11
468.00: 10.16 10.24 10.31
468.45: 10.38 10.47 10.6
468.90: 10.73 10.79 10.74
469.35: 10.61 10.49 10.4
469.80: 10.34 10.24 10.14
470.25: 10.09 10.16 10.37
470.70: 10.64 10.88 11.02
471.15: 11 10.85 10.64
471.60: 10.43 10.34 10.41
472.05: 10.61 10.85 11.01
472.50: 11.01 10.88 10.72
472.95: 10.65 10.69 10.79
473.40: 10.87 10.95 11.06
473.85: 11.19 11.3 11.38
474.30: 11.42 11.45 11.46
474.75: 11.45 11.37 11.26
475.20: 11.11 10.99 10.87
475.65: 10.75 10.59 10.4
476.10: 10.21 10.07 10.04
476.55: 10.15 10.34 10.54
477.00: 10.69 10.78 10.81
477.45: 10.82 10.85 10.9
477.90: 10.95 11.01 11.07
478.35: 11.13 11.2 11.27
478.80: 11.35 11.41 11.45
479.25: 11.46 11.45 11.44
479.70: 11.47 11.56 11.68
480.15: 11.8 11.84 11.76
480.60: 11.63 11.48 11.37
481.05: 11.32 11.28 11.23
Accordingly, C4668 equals 0.50 nm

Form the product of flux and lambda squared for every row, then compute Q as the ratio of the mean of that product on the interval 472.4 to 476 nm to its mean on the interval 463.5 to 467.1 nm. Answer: 1.12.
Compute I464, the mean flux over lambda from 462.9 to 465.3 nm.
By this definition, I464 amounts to 10.4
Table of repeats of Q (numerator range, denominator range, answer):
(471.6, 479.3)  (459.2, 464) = 1.10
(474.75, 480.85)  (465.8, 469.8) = 1.12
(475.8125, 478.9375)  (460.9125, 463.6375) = 1.06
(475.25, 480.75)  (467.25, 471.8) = 1.09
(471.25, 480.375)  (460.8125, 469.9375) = 1.10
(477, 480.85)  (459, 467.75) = 1.17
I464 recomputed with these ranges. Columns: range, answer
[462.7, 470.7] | 10.3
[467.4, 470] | 10.4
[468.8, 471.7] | 10.6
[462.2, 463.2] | 10.5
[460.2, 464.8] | 10.6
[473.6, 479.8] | 11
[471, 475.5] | 11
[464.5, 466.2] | 9.99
